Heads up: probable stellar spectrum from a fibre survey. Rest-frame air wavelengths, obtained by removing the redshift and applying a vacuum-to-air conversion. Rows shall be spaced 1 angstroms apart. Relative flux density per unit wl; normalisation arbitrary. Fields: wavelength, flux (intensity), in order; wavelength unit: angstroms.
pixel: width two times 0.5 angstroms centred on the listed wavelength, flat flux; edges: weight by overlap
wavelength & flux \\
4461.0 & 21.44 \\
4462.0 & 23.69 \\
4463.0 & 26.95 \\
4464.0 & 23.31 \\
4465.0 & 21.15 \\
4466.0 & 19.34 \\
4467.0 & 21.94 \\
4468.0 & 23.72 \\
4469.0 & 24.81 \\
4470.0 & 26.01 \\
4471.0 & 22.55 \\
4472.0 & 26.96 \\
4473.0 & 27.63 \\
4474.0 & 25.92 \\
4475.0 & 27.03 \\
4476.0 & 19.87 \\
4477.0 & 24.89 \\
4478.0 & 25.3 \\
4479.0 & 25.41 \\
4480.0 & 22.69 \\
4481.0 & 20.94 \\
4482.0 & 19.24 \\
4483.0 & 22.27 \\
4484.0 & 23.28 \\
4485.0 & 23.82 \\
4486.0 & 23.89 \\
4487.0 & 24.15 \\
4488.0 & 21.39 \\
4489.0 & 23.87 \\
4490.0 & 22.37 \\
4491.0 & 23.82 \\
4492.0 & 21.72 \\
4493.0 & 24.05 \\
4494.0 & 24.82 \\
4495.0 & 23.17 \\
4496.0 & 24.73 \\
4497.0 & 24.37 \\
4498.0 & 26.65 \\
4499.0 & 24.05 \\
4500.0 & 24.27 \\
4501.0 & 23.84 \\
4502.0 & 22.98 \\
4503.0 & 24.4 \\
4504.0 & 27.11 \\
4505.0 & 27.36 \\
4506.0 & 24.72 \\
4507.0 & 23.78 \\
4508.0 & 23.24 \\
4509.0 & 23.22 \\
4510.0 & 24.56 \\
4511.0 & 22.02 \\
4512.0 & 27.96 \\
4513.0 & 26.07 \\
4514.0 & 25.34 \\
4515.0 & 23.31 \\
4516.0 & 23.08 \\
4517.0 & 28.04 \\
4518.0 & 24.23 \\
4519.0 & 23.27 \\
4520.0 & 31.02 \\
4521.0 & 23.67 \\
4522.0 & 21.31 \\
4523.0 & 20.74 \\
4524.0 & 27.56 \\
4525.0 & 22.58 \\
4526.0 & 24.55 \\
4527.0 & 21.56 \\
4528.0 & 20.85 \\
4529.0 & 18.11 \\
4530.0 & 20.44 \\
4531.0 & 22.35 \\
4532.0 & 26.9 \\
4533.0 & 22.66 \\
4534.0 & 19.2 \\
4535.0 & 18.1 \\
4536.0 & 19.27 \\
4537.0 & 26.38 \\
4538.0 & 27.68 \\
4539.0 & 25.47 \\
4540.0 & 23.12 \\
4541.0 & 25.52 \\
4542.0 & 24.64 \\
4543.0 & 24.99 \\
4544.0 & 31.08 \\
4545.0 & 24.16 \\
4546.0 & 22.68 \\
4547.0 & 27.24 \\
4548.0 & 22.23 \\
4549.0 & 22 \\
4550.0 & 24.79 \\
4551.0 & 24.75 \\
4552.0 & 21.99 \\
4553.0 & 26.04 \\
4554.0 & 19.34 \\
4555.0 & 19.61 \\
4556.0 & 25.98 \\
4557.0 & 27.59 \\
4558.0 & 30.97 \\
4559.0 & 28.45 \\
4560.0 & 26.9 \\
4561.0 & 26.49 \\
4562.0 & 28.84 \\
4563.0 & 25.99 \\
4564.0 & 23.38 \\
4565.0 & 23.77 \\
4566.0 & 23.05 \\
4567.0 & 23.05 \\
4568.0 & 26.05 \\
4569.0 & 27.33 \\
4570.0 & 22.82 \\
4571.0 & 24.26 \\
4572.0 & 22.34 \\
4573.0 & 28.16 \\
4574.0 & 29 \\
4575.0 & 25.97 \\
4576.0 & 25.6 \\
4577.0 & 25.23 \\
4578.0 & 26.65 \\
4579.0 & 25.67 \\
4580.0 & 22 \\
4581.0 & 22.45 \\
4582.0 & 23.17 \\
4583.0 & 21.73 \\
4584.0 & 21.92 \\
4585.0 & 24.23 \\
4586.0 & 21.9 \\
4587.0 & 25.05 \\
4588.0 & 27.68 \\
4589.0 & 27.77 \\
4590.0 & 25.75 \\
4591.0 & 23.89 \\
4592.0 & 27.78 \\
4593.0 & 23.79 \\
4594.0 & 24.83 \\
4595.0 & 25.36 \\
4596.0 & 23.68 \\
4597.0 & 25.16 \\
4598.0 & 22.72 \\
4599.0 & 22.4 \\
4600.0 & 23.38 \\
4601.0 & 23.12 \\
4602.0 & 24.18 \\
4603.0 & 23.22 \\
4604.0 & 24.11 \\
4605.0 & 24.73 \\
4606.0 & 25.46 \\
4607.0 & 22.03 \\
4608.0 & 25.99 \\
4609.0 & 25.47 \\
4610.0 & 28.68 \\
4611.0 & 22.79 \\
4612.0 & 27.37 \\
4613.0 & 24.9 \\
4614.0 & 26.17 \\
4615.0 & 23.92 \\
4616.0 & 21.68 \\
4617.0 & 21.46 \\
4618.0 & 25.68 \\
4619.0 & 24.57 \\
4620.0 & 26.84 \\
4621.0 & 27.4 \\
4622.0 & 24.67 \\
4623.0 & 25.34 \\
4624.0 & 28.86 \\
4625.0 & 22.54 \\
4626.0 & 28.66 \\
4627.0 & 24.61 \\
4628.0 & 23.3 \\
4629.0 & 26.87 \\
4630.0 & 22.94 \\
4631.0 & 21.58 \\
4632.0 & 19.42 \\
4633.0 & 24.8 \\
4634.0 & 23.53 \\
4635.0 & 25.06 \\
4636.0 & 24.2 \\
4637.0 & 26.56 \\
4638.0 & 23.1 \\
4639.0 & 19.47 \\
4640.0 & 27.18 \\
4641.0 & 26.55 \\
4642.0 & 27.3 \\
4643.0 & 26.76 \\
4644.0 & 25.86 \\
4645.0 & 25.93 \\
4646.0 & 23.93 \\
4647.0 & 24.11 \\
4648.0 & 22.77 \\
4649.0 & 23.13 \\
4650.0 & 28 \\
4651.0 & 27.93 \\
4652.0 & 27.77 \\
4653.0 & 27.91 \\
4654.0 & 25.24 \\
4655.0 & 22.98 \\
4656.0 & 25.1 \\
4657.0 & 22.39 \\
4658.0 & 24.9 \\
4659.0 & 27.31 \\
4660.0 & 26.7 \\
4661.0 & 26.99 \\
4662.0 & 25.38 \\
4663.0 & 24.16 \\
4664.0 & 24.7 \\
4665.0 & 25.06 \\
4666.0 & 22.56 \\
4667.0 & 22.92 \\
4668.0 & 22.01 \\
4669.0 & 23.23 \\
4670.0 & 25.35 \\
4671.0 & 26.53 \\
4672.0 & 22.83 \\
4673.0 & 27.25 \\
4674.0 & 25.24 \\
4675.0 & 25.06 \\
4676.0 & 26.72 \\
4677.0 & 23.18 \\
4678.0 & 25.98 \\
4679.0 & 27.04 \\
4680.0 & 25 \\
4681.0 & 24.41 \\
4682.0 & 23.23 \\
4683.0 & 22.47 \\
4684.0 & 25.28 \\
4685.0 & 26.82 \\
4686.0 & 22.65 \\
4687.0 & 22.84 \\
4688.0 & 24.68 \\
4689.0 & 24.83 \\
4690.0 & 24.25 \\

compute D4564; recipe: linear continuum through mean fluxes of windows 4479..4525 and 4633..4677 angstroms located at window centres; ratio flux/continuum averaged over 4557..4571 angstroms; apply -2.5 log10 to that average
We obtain -0.06 mag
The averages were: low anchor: 24.1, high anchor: 25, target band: 25.9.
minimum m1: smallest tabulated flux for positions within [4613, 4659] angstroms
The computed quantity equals 19.42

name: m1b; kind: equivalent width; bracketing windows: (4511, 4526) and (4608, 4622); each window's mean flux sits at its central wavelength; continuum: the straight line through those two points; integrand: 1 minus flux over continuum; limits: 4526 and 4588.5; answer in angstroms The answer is 1.6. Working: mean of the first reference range 24.8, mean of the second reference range 25.2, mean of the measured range 24.3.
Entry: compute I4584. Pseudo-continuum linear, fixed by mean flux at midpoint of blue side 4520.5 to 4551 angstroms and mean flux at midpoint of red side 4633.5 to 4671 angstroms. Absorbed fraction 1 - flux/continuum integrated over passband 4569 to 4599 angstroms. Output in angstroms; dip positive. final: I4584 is -0.8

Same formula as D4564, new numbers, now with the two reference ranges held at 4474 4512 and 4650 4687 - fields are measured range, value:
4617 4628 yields -0.04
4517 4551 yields 0.02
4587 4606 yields -0.01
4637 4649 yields 0.00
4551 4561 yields -0.04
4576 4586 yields 0.03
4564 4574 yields -0.02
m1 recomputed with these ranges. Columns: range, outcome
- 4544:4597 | 19.34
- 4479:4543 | 18.1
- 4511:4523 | 20.74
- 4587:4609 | 22.03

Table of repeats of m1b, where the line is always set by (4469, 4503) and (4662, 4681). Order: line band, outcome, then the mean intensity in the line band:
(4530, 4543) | 0.4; 23.4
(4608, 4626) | -0.6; 25.3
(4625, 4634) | 0.2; 23.9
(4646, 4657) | -0.3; 25.3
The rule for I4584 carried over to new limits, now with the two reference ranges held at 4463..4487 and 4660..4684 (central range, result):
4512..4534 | 0.20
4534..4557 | 0.09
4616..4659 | -0.68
